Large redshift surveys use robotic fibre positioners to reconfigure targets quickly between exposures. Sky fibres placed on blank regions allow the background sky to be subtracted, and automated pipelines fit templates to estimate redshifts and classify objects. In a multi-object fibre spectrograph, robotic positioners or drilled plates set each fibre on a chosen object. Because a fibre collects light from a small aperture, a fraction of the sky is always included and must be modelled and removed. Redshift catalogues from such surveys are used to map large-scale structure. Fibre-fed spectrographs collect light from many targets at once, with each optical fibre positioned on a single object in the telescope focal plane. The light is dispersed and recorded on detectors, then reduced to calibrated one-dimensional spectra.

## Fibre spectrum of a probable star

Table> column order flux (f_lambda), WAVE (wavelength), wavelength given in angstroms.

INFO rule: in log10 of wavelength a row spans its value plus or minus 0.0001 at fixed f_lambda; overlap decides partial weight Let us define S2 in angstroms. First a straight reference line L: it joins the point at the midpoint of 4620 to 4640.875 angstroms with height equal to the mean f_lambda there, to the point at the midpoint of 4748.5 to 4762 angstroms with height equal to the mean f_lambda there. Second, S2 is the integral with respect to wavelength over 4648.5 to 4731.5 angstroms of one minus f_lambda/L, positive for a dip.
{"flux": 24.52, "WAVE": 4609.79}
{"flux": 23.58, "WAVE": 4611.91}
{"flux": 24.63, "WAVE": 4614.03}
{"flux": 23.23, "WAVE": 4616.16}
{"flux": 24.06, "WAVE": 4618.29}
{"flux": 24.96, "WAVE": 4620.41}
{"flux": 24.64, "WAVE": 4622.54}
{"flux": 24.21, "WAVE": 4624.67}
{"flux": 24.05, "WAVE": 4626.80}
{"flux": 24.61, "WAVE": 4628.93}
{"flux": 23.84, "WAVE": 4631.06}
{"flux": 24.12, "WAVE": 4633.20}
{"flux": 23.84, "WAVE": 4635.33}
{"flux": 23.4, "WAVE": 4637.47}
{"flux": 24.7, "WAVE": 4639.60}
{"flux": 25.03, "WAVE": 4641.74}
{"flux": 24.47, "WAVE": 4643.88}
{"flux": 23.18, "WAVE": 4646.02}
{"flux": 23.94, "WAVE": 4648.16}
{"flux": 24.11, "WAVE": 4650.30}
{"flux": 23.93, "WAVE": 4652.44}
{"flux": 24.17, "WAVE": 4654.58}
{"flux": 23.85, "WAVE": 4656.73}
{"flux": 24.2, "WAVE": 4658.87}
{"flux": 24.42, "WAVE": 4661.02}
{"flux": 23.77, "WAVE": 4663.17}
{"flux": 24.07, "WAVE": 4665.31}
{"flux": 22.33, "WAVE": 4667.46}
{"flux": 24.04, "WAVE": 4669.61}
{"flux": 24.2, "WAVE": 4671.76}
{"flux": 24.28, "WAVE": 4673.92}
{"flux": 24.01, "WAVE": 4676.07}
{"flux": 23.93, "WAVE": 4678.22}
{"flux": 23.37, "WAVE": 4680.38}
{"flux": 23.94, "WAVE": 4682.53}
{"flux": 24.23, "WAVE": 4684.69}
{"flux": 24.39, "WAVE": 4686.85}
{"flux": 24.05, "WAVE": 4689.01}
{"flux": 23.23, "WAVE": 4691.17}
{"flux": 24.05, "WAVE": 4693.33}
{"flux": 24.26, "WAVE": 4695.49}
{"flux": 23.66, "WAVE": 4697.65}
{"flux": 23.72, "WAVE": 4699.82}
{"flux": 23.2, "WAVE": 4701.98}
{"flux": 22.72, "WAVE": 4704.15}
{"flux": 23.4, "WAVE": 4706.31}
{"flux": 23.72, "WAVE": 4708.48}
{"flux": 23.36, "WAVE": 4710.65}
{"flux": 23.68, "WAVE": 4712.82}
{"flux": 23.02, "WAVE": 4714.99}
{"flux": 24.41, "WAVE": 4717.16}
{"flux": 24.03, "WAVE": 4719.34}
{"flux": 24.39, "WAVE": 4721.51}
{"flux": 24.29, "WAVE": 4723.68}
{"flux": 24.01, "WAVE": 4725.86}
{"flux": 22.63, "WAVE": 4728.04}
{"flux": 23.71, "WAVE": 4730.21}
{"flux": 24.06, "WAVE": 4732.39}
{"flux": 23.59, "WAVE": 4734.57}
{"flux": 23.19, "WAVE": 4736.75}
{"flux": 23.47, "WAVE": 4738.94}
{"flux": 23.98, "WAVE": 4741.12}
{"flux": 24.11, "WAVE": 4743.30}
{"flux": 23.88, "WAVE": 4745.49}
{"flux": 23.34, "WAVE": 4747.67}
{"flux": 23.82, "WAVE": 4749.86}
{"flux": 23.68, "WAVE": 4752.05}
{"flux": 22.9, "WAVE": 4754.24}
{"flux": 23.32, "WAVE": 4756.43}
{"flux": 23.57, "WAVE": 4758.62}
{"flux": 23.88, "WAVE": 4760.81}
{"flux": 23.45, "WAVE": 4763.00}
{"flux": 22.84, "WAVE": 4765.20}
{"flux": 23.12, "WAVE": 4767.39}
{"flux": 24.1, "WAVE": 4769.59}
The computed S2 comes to 0.3 angstroms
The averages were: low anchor 24.2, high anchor 23.5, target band 23.8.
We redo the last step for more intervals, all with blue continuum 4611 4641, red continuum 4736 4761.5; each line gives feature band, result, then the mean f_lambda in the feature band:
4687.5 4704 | 0.09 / 23.7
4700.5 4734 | 0.13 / 23.6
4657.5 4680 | 0.04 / 23.9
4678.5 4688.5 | -0.04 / 24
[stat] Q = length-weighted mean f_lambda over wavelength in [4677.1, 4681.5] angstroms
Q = 23.7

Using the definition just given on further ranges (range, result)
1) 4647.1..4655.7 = 24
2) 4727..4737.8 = 23.5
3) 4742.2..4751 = 23.8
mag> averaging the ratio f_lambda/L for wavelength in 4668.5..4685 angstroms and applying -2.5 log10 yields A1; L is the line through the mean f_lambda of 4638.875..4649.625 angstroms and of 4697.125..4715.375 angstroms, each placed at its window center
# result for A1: -0.009 mag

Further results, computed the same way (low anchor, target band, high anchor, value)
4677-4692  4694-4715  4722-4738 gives 0.013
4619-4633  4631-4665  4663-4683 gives 0.001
